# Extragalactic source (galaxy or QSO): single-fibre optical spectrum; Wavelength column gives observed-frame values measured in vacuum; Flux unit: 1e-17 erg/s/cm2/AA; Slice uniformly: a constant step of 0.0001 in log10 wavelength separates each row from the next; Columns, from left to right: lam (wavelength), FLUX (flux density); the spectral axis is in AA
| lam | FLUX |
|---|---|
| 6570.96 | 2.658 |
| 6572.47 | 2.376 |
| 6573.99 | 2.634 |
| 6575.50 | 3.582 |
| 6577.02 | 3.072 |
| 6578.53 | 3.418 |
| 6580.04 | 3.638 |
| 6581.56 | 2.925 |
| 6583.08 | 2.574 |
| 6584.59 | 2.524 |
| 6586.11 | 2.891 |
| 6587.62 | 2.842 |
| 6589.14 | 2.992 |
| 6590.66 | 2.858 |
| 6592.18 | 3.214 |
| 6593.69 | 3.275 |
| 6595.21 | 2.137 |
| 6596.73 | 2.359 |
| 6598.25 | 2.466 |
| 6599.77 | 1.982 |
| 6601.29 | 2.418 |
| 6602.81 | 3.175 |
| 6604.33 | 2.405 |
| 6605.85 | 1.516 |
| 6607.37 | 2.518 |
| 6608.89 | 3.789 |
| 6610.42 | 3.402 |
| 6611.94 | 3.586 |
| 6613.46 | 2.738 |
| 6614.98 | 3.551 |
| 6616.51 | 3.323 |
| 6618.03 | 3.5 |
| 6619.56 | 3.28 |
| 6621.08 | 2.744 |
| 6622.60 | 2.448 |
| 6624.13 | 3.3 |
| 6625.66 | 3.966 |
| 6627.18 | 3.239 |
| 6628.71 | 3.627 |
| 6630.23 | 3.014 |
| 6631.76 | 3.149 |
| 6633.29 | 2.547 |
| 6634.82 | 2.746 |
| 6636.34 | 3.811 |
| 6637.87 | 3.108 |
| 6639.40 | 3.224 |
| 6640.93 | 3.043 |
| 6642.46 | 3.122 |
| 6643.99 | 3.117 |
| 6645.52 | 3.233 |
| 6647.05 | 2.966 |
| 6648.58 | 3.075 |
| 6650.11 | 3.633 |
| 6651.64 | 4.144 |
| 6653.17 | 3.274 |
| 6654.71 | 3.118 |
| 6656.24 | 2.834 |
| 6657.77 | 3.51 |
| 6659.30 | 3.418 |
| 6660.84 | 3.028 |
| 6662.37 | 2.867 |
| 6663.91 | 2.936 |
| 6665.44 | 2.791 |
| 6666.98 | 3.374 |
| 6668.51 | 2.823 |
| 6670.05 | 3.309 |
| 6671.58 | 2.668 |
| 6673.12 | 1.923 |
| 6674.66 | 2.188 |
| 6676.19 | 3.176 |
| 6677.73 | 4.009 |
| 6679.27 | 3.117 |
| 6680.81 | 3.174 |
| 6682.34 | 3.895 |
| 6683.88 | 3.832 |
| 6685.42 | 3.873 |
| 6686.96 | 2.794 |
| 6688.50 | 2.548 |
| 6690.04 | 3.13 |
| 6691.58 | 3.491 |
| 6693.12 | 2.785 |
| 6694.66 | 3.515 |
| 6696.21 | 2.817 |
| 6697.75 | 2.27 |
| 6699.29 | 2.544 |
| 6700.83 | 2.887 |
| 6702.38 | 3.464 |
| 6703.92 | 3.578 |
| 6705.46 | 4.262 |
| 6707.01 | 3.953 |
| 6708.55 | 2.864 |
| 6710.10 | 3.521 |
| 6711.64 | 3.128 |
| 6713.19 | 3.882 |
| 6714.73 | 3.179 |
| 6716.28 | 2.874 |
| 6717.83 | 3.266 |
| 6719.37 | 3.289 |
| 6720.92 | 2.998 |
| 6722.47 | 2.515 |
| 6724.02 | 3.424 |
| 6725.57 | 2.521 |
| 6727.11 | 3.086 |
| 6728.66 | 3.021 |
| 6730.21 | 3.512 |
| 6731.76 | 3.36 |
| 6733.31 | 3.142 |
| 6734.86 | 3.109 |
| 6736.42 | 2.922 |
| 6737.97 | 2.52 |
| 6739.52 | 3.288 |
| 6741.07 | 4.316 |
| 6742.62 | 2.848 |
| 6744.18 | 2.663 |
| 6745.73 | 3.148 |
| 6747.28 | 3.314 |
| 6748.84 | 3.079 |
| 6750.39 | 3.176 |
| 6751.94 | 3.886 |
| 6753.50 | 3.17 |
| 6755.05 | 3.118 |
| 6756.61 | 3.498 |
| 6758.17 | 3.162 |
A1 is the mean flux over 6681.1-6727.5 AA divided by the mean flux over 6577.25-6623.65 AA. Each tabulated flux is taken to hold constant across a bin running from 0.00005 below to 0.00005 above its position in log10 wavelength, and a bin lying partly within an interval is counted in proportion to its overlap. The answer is 1.1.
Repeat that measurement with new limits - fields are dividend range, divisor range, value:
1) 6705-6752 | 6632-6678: 1.04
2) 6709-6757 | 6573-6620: 1.09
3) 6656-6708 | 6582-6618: 1.11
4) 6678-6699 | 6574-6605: 1.12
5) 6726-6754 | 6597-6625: 1.10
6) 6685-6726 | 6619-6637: 1.00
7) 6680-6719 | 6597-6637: 1.09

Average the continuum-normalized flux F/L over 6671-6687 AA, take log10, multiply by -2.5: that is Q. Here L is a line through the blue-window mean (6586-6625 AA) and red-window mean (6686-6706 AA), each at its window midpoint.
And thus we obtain -0.046 mag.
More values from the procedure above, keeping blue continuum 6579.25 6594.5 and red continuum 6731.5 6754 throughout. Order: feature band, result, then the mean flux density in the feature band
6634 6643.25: -0.04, 3.17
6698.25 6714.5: -0.08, 3.38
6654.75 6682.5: 0.02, 3.04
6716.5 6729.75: 0.05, 3.02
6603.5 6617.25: 0.01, 2.98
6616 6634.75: -0.05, 3.16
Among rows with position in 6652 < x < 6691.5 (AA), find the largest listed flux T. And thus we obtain 4.009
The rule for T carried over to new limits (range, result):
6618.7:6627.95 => 3.966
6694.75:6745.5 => 4.316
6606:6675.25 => 4.144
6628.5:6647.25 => 3.811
